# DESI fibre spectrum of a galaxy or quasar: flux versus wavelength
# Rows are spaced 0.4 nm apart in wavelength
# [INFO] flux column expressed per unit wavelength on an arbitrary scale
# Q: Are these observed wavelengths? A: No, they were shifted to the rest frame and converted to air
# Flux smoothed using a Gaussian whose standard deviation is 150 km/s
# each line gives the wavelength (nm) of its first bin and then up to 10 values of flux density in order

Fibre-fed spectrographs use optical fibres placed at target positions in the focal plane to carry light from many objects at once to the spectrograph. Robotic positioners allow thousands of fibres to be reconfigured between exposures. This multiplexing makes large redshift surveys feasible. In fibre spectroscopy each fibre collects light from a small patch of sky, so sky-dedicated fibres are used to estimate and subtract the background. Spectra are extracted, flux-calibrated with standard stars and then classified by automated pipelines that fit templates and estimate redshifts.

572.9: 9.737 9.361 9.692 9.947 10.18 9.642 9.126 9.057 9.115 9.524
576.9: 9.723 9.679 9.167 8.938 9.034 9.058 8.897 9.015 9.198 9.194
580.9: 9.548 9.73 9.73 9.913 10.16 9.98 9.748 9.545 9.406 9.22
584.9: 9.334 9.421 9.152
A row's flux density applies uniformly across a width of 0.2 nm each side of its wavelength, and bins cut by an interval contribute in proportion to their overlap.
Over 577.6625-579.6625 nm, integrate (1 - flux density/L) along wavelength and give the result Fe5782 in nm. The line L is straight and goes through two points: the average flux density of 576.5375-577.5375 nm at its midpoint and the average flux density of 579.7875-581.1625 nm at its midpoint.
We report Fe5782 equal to 0.10 nm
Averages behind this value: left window 9.65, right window 9.31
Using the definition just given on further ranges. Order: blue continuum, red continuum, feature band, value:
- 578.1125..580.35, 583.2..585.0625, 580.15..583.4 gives -0.17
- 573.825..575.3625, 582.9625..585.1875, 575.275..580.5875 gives 0.26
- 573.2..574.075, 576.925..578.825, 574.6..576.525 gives 0.03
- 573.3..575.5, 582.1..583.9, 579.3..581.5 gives 0.12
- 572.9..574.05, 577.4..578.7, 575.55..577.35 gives -0.03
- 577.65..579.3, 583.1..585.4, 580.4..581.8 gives -0.05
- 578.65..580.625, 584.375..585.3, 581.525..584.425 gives -0.17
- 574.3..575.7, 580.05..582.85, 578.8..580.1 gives 0.08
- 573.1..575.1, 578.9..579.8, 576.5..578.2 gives -0.03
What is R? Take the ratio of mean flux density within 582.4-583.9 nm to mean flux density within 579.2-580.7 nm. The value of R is 1.08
